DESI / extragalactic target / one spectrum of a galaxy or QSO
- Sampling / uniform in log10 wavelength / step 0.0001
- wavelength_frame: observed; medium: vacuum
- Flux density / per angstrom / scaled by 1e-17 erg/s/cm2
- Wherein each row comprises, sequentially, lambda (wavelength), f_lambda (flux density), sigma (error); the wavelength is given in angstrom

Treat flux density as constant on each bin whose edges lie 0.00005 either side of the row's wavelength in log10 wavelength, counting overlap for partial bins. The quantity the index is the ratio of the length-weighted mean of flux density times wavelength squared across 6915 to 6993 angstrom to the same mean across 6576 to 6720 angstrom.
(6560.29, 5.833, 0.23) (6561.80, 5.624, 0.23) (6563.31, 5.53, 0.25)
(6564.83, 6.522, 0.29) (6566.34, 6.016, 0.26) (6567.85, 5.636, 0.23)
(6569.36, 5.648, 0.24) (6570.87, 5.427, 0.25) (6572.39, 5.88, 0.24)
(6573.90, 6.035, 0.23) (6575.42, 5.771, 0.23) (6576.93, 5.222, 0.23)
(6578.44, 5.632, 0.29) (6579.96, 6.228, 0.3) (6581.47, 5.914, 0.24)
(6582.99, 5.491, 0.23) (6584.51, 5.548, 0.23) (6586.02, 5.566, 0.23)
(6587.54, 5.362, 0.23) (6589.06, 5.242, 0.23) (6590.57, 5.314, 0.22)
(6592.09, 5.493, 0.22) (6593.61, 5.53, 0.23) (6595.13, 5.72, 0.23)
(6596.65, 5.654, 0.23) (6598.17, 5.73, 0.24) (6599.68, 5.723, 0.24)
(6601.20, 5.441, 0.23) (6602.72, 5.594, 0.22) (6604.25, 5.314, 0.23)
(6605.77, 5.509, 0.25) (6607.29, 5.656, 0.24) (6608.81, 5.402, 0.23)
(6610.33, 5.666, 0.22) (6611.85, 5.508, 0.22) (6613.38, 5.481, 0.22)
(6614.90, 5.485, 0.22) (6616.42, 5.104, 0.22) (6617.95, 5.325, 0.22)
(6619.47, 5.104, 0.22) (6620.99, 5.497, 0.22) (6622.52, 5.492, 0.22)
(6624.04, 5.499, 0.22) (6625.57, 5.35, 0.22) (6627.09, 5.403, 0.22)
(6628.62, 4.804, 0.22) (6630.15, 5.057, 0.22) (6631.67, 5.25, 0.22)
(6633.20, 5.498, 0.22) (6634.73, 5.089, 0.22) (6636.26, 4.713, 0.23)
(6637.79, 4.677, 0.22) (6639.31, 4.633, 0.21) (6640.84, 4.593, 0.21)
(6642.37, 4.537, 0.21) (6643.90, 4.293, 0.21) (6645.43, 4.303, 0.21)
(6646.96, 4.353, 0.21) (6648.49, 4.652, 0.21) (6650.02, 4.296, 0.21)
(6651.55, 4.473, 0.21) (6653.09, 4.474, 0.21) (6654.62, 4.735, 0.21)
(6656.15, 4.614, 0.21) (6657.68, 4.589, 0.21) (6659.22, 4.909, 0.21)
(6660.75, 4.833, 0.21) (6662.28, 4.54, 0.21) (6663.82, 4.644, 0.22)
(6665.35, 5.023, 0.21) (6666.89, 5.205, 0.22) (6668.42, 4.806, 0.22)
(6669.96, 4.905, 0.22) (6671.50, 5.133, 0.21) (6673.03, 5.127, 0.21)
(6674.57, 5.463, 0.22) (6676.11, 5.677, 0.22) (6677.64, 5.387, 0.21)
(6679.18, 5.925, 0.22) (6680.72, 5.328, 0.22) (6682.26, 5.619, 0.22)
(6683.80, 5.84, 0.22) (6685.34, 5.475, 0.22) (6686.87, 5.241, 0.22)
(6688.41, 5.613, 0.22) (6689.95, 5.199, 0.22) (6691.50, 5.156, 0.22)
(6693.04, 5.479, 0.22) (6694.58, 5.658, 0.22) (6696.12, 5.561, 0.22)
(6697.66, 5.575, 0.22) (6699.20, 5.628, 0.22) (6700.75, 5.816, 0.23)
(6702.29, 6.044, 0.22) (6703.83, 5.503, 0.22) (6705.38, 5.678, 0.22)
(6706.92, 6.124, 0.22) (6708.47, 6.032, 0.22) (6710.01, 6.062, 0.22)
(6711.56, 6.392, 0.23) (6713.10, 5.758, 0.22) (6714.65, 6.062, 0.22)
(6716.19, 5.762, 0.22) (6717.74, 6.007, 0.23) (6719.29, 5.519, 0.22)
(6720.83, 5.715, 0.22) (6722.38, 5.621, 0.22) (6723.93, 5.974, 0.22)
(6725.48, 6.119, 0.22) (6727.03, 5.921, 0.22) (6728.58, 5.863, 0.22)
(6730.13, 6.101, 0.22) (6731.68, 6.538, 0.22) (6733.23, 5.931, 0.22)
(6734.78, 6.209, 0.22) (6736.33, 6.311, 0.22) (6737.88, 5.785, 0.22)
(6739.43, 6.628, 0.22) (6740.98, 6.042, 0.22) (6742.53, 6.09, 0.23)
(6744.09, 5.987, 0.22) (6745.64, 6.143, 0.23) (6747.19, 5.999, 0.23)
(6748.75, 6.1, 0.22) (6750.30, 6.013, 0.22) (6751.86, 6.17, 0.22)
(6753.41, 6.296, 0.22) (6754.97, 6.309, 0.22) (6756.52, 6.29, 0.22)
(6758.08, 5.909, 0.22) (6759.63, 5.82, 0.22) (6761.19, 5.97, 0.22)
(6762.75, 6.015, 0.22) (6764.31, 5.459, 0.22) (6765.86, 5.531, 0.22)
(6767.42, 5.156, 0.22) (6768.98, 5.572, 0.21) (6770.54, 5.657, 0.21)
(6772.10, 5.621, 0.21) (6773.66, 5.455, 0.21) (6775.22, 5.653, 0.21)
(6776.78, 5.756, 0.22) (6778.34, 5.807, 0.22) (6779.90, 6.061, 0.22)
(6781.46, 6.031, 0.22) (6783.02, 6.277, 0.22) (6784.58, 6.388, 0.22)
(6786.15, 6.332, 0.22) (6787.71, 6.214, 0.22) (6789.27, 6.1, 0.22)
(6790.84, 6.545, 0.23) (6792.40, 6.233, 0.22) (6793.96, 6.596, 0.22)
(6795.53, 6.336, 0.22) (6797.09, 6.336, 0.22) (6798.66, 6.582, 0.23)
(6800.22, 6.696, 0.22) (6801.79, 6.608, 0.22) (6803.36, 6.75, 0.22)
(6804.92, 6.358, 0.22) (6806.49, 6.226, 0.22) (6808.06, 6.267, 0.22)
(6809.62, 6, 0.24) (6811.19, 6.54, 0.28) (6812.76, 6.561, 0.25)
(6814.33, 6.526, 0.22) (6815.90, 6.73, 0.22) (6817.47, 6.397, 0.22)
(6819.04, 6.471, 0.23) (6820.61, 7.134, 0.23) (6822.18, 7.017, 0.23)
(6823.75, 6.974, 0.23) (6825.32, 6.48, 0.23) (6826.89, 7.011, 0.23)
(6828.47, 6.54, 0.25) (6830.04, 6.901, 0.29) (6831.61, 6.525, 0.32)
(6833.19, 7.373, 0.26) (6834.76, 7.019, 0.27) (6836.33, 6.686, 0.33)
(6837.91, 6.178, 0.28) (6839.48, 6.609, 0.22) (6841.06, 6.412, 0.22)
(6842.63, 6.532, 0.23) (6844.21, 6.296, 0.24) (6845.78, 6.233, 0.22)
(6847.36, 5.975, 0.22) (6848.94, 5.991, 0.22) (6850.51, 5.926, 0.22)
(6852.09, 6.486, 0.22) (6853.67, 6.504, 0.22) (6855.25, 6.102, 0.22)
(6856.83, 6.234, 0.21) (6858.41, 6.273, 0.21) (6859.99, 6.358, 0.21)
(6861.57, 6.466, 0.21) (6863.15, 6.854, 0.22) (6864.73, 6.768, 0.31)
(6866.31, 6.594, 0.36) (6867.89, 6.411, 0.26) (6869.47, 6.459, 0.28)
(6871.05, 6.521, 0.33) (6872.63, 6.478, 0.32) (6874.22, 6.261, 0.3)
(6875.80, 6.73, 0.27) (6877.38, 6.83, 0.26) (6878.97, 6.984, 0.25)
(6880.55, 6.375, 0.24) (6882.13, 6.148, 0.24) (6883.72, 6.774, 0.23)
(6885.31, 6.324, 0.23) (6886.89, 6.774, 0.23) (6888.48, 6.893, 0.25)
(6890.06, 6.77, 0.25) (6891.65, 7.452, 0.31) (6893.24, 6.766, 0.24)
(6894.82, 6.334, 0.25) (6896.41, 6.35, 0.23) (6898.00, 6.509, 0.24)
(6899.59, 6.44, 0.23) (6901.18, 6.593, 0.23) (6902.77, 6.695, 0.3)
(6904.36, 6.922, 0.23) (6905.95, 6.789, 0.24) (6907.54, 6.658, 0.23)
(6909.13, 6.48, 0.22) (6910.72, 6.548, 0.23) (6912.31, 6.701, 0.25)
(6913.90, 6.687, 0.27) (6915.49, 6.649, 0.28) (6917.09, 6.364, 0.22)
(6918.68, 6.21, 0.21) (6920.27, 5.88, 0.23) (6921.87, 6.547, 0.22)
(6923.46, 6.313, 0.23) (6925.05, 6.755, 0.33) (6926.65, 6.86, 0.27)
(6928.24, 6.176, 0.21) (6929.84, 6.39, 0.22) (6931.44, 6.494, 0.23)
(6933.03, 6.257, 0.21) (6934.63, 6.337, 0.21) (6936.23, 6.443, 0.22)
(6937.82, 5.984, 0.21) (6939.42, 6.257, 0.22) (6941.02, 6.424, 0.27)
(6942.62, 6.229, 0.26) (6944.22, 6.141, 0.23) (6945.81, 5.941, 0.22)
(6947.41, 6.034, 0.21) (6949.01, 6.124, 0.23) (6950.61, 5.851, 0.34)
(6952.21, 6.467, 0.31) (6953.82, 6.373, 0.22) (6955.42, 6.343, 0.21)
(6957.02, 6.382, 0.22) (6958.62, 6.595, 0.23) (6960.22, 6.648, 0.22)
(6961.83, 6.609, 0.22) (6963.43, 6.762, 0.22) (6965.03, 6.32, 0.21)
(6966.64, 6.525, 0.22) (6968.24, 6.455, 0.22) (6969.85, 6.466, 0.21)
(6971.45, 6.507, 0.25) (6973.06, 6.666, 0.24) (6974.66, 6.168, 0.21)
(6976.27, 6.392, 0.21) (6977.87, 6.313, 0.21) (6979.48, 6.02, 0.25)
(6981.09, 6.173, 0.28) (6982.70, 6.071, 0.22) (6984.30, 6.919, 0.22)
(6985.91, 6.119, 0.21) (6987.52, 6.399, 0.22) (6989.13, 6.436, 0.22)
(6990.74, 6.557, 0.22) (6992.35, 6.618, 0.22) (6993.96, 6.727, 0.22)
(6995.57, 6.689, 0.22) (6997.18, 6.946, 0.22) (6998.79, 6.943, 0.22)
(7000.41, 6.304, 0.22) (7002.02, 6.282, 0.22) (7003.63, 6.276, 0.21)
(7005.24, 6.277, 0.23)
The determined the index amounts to 1.31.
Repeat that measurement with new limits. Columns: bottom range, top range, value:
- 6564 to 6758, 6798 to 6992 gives 1.26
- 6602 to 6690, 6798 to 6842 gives 1.37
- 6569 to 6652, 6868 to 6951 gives 1.34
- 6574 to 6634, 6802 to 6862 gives 1.27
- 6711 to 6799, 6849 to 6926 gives 1.13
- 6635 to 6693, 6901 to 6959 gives 1.40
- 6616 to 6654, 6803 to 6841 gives 1.43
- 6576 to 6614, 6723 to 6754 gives 1.15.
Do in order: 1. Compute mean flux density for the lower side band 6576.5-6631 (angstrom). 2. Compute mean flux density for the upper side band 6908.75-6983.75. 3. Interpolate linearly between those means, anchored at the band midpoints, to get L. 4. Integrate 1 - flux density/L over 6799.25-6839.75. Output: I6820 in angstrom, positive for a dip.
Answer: -4.0 angstrom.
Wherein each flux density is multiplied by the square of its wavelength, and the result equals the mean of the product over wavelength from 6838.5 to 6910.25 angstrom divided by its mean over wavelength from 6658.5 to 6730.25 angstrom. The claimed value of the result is 1.2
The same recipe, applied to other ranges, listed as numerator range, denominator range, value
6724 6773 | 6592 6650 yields 1.20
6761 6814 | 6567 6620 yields 1.17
